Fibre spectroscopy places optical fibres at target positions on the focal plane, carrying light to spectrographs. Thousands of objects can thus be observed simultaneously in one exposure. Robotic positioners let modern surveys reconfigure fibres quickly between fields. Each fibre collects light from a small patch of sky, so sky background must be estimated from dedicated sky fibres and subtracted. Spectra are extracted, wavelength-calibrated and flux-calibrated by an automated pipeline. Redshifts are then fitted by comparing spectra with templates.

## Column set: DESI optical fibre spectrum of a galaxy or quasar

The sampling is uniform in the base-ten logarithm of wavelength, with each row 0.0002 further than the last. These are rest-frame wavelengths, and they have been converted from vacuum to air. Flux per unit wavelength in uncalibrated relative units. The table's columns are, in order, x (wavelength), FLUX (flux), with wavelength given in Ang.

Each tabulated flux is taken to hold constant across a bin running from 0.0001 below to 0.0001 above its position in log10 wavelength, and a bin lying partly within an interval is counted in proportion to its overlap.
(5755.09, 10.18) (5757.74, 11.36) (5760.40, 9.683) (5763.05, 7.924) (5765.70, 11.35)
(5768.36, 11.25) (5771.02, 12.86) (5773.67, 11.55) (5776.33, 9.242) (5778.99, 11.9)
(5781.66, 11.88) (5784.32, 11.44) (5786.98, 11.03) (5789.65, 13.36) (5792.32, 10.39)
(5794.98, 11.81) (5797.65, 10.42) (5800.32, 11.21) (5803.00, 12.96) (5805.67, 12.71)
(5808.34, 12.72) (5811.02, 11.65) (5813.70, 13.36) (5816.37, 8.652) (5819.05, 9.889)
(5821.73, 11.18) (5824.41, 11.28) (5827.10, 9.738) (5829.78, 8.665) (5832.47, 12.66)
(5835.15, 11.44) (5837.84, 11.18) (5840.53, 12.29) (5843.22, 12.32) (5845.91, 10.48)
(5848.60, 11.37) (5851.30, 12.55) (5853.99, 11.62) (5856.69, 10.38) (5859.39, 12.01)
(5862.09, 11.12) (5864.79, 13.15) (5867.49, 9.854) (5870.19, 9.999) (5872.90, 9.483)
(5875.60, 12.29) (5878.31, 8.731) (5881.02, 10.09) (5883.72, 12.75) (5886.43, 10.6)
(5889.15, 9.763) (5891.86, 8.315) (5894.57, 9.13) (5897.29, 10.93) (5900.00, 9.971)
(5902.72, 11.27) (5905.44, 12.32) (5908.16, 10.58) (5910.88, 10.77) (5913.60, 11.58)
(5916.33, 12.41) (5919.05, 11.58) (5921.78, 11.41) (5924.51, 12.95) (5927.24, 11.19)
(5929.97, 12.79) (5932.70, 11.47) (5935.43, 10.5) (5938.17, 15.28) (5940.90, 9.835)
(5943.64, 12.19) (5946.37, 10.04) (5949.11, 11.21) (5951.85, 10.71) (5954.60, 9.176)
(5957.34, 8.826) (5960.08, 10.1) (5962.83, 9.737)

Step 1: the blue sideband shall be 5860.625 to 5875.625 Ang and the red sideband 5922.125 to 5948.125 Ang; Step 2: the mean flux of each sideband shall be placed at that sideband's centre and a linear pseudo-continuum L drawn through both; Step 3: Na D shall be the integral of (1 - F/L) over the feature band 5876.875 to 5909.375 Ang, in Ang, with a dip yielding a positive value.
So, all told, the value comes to 2.4 Ang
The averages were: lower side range 10.9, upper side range 11.8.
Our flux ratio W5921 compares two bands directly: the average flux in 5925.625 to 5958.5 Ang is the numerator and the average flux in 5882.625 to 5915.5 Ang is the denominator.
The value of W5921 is 1.0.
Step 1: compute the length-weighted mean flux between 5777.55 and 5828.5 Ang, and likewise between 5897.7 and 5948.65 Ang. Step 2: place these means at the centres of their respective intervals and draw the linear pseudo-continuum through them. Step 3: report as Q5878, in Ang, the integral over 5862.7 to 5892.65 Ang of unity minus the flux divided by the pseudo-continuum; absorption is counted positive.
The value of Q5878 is 2.6 Ang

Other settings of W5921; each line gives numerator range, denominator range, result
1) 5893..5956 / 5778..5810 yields 0.95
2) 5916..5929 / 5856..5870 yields 1.06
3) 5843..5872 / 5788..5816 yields 0.95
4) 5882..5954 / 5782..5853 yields 0.98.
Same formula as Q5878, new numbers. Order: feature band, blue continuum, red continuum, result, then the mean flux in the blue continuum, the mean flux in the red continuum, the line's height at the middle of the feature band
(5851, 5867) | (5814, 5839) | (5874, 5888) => -1.3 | 10.6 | 10.9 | 10.8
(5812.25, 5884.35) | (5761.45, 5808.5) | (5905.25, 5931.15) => 3.2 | 11.4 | 11.7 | 11.6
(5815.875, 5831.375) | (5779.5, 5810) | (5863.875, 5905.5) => 1.9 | 11.8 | 10.5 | 11.4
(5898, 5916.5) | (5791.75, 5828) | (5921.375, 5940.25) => 1.3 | 11.3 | 12.2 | 12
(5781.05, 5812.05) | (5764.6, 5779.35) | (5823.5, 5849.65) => -1.5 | 11.3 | 11.1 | 11.3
